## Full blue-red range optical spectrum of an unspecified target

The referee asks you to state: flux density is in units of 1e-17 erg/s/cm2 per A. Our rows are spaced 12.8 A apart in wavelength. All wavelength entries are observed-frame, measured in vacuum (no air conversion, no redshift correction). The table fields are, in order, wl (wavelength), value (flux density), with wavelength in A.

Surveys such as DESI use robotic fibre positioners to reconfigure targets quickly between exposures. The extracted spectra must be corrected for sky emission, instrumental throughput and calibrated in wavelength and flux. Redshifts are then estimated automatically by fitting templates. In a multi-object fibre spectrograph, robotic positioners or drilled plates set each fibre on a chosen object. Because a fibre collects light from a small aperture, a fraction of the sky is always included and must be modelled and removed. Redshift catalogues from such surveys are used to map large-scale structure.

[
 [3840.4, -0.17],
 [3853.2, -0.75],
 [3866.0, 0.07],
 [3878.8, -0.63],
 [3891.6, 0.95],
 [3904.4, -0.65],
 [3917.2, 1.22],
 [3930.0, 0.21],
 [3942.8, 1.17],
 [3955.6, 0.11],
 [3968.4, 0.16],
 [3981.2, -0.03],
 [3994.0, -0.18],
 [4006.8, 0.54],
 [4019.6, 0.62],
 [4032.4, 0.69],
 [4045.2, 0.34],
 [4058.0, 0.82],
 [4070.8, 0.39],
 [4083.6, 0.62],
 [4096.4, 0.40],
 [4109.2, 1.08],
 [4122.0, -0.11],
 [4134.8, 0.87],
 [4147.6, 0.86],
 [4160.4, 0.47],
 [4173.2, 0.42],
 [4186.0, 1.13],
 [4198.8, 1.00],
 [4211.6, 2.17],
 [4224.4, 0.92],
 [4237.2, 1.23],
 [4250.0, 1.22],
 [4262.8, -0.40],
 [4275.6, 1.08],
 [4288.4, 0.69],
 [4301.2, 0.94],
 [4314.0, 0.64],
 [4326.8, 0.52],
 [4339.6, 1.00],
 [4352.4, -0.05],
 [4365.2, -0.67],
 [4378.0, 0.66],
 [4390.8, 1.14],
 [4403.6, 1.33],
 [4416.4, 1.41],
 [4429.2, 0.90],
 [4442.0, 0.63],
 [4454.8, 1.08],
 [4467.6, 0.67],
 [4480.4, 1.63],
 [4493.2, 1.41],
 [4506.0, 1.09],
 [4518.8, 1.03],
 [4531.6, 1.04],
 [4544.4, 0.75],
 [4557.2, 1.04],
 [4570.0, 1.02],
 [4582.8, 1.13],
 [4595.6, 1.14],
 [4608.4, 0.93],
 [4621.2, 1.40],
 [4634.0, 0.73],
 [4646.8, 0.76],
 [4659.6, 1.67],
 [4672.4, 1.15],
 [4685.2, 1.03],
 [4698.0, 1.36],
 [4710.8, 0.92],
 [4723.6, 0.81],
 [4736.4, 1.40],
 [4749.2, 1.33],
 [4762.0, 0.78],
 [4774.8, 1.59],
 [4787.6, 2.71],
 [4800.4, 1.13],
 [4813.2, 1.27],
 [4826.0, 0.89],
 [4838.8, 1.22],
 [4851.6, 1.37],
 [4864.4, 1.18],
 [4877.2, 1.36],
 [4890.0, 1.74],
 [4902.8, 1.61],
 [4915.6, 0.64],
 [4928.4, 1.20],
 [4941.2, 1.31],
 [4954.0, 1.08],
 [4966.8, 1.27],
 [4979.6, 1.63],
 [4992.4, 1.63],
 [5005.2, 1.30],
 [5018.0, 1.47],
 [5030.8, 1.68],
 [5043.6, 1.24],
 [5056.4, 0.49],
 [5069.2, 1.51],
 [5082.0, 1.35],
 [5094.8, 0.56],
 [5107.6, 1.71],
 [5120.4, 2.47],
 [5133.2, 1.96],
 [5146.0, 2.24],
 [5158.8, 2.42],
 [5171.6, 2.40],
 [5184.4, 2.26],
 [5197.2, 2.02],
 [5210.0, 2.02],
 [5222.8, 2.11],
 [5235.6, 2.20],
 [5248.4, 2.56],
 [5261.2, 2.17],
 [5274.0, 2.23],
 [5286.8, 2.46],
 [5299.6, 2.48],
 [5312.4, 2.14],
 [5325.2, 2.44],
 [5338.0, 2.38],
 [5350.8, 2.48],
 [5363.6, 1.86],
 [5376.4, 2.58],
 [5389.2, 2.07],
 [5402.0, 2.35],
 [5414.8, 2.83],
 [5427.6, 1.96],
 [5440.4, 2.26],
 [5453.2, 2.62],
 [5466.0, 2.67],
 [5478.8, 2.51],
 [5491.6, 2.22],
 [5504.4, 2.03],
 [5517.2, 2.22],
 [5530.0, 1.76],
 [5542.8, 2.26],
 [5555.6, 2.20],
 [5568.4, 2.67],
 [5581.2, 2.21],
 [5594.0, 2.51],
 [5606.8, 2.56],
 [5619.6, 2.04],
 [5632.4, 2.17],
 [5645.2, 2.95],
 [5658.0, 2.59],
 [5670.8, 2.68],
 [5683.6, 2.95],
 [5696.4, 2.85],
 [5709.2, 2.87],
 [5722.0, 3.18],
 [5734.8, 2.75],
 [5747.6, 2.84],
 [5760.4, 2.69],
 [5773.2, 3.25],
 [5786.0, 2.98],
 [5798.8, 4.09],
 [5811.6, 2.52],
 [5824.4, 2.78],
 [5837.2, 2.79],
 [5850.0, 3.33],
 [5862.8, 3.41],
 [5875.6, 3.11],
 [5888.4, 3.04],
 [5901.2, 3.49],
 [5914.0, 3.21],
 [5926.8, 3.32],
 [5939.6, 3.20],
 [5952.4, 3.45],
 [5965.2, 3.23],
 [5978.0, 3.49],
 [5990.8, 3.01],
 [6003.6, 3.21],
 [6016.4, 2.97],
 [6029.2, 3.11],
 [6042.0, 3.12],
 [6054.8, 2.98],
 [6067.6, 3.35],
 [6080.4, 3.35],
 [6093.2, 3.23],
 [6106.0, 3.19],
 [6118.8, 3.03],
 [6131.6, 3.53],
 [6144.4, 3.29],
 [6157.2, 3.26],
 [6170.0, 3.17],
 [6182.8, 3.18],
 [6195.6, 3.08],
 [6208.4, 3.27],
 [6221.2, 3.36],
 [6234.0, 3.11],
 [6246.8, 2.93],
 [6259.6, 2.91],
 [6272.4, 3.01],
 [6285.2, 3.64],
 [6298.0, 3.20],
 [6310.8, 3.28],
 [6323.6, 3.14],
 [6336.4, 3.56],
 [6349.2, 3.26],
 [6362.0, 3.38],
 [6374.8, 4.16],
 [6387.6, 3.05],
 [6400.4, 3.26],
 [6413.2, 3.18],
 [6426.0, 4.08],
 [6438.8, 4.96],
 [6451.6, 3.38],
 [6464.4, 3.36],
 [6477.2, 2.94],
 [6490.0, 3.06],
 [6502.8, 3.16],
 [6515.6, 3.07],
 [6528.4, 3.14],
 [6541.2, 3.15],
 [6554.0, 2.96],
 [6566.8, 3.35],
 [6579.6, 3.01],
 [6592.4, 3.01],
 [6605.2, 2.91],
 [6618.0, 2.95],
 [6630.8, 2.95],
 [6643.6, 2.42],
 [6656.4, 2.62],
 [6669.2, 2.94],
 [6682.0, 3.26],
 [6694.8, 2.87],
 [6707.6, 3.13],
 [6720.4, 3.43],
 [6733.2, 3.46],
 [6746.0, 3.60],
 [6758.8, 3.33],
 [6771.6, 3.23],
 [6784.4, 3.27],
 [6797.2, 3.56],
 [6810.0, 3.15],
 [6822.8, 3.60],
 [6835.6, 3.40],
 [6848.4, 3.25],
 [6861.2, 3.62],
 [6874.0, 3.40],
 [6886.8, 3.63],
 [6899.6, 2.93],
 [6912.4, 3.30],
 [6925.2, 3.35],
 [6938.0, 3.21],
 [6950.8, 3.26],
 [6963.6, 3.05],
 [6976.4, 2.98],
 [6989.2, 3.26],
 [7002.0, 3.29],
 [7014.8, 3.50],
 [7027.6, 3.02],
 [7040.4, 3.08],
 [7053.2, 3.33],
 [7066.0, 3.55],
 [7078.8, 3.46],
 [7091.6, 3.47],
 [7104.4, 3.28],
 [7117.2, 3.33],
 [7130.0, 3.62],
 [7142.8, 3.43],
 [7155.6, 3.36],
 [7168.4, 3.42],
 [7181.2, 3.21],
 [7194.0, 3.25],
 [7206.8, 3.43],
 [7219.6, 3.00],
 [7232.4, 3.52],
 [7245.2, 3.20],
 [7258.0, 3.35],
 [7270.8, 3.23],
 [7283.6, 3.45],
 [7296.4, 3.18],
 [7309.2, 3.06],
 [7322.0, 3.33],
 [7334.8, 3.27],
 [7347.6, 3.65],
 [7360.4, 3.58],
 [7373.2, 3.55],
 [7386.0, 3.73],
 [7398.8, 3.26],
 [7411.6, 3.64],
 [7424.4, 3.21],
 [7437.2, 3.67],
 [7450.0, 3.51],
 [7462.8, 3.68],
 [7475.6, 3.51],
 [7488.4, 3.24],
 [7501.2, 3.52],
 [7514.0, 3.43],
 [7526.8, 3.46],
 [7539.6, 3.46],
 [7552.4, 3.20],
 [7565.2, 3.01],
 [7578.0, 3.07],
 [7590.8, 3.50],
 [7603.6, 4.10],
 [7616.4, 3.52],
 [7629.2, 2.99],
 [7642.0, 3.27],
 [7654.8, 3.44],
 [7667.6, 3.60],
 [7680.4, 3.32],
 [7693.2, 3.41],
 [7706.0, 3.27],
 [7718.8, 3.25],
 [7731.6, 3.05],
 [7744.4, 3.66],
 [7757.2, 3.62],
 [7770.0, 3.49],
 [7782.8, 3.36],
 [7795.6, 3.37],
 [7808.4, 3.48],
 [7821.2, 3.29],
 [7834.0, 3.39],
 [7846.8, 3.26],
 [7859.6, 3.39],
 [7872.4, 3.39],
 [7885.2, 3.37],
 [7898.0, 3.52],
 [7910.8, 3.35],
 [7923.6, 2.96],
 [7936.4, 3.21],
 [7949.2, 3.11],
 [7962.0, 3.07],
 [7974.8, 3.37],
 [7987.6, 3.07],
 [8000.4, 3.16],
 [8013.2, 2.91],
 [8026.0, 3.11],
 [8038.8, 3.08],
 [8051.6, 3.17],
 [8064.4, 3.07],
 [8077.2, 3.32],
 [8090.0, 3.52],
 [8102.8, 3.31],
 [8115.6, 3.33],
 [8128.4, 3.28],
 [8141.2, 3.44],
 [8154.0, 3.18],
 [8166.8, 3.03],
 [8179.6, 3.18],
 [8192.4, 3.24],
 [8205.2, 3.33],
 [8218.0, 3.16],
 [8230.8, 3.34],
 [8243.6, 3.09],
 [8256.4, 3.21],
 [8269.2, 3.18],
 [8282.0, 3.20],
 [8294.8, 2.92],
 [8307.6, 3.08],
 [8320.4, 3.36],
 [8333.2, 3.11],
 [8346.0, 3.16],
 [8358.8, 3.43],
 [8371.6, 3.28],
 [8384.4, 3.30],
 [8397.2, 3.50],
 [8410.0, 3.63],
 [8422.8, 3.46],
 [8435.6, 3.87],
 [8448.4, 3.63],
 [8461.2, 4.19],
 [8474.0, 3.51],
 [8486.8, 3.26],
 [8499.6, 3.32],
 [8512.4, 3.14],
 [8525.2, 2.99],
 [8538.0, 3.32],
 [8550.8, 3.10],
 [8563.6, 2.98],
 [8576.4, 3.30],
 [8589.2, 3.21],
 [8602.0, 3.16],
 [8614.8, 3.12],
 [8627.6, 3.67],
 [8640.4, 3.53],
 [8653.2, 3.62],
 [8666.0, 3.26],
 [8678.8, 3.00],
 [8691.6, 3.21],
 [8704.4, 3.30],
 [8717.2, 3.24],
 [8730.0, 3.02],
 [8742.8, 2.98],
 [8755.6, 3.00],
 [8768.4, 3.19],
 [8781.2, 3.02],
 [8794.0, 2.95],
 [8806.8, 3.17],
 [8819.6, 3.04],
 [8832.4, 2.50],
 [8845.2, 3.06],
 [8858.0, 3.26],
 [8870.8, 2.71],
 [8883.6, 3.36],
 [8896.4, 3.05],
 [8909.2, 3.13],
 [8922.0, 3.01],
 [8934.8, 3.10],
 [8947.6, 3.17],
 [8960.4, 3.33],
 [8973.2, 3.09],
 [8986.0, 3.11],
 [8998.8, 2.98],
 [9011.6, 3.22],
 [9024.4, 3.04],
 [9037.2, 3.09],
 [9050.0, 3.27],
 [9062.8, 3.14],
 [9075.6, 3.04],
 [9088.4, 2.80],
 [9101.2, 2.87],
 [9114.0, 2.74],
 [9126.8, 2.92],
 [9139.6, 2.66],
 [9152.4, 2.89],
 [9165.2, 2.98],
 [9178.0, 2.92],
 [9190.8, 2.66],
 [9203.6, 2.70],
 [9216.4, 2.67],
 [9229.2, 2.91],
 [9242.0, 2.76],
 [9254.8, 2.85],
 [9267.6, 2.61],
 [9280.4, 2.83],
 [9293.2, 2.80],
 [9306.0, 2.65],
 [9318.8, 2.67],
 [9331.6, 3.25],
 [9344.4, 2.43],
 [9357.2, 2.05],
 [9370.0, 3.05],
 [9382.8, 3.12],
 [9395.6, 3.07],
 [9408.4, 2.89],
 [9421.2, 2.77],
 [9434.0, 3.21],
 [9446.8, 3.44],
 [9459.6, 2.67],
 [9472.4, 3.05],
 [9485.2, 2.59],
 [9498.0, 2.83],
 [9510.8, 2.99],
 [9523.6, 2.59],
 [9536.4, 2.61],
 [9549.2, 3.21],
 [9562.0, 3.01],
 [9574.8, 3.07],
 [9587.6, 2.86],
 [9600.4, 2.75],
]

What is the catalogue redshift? 0.28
